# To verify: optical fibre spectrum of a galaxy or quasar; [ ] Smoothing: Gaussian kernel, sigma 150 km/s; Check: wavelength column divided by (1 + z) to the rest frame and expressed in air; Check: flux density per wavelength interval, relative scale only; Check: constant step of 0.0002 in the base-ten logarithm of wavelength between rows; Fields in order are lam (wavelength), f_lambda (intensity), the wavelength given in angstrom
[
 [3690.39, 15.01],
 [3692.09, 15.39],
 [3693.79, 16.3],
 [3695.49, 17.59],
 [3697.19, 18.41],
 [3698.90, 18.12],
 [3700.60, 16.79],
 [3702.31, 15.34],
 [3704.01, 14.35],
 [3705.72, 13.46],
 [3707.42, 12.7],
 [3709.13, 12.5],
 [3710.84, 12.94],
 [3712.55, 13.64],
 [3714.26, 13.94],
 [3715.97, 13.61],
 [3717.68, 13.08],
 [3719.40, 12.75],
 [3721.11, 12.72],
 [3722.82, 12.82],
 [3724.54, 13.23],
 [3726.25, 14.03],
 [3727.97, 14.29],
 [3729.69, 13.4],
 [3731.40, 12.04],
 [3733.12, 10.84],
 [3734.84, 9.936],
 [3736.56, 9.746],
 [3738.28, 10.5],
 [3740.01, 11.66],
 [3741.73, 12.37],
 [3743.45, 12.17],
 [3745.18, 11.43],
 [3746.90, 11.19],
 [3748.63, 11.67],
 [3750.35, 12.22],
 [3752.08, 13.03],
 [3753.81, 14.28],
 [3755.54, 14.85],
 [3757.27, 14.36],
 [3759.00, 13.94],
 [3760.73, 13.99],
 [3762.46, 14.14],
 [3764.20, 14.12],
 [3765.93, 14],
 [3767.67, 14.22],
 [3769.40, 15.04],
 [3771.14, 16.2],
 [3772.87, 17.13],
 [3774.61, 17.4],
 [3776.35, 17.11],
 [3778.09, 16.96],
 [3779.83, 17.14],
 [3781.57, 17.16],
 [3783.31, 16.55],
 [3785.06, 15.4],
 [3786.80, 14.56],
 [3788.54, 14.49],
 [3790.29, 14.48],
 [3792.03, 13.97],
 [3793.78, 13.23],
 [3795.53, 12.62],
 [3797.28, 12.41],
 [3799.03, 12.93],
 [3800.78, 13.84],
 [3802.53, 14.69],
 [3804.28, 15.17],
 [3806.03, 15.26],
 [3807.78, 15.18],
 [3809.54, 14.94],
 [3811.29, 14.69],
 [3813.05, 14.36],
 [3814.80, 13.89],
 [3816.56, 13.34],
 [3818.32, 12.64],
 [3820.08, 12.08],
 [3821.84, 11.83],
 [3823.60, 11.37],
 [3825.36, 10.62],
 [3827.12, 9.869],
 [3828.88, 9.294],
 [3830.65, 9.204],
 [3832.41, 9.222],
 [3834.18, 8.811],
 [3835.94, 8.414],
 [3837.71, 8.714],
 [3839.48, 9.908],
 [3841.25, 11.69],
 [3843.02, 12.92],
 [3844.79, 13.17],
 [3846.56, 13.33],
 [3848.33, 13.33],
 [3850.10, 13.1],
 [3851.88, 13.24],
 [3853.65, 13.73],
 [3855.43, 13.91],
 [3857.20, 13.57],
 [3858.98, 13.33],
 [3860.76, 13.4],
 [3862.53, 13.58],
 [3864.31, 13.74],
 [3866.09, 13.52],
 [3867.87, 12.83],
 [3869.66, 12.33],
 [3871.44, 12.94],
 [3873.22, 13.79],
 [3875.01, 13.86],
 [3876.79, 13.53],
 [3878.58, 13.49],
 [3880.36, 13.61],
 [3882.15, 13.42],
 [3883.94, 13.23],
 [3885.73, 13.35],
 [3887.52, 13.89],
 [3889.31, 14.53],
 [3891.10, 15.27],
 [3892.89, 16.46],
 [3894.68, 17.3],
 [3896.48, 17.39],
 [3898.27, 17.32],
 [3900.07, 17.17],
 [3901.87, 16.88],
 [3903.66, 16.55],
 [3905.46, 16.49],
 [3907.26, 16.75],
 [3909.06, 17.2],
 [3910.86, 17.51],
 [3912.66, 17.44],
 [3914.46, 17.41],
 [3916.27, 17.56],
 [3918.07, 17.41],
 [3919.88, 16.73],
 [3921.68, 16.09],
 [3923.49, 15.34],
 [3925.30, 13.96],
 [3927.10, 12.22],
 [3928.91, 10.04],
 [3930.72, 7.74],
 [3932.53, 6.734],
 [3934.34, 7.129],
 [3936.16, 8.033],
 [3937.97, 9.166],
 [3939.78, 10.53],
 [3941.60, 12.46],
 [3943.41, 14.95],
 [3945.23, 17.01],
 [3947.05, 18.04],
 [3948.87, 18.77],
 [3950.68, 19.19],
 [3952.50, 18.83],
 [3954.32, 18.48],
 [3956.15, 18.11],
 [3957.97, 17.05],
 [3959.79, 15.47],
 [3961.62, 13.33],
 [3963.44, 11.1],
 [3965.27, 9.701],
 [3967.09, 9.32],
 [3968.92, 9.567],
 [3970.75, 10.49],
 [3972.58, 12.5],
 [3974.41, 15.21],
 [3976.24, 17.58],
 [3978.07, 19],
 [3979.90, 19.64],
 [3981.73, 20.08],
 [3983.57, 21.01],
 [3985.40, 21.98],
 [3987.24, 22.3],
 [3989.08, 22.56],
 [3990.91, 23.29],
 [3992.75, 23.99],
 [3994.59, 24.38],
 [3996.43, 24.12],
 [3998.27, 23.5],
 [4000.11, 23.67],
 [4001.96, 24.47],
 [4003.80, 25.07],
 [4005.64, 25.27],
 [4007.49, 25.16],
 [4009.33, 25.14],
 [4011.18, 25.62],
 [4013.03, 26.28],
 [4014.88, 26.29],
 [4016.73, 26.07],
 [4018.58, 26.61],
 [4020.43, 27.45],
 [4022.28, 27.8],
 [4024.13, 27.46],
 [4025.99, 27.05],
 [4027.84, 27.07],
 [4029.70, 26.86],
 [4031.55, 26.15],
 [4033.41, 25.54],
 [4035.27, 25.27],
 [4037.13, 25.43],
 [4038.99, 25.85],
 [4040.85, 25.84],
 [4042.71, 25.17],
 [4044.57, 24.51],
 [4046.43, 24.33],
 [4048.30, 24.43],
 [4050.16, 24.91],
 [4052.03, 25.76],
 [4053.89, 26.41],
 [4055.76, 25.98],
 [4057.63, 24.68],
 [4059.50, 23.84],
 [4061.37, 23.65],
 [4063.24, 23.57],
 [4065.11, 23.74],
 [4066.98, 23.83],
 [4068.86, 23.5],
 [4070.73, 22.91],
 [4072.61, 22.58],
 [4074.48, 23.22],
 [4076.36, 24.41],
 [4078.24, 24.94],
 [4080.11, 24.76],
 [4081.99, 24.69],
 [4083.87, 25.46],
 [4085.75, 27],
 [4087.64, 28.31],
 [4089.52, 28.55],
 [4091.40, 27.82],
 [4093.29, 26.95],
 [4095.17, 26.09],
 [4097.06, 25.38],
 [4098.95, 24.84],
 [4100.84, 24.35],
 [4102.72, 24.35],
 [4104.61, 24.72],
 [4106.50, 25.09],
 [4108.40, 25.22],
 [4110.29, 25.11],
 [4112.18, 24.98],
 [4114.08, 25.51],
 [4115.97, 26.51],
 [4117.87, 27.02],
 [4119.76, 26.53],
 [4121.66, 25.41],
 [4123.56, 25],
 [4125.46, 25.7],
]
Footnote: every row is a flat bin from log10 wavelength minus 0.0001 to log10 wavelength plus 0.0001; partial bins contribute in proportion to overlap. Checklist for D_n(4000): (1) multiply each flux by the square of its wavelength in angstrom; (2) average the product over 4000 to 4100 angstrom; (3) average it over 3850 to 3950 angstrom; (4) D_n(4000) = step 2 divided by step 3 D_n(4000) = 1.93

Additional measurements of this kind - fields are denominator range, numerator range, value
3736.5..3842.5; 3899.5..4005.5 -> 1.37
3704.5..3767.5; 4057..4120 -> 2.34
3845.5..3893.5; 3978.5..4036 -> 1.95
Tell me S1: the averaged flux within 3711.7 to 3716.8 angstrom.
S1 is 13.7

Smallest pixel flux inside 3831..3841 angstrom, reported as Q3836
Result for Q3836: 8.414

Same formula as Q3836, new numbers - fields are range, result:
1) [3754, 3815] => 12.41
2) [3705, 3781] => 9.746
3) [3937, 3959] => 9.166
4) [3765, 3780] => 14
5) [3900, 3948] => 6.734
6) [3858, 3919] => 12.33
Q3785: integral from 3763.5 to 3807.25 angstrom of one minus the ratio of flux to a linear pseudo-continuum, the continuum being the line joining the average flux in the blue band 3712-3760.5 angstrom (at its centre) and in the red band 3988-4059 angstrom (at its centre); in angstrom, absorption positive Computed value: -0.8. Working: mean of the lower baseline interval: 12.6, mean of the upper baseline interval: 25.4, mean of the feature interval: 15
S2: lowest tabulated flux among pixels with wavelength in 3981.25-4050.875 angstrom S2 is 20.08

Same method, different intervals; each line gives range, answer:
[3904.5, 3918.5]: 16.49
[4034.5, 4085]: 22.58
